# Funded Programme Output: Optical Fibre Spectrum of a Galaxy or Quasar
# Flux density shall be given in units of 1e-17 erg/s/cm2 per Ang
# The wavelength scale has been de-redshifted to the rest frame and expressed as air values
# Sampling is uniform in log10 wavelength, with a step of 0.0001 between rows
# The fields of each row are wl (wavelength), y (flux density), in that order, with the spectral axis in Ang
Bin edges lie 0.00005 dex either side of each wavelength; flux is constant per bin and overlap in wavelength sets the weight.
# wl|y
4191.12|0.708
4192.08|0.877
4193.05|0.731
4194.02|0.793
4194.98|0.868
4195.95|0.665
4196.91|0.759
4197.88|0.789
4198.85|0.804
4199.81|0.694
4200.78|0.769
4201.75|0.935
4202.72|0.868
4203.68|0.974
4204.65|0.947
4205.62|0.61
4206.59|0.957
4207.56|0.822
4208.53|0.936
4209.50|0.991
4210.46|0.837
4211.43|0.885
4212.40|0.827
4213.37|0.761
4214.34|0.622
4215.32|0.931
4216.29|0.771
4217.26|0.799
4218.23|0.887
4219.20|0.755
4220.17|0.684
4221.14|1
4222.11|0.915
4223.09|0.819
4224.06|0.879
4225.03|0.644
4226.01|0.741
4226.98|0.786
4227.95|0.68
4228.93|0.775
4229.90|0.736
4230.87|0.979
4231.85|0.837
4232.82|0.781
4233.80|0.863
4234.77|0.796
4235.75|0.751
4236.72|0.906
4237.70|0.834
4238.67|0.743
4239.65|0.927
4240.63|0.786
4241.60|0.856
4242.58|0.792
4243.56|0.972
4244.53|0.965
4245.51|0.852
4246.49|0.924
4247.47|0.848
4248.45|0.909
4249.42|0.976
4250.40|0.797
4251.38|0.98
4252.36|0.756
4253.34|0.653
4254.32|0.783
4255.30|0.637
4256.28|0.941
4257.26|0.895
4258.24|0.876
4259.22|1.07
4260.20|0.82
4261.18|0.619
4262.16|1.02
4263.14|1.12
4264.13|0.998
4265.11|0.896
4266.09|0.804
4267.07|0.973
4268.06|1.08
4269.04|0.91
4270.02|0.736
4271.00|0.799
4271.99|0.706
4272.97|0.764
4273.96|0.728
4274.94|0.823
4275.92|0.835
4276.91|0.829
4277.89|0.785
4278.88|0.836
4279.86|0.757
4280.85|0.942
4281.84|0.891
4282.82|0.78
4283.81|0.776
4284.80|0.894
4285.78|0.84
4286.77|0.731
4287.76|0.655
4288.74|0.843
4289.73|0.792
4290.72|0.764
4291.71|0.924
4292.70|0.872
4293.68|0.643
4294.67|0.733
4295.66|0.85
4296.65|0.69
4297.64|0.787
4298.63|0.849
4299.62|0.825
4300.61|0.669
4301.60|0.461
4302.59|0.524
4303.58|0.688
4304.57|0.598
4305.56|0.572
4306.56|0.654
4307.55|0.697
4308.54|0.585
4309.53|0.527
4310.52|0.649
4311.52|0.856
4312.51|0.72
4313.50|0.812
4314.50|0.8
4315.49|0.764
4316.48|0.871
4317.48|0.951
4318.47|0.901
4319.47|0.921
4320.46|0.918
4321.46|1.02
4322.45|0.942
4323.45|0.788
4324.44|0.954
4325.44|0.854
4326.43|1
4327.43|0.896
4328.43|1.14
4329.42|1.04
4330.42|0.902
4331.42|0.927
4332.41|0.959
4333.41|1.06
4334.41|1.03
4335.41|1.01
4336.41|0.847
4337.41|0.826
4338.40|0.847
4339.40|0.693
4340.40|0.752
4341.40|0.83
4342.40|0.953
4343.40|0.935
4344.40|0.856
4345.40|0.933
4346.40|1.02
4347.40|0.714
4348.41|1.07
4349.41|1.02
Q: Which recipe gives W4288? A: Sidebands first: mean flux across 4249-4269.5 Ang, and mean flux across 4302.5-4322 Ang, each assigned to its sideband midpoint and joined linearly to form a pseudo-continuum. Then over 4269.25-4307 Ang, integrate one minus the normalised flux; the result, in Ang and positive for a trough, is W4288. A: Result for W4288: 2.59 Ang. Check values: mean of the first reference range 0.885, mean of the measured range 0.76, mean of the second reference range 0.757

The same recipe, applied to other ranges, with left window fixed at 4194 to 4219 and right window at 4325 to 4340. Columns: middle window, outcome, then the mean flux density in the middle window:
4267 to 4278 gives 0.70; 0.827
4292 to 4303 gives 2.20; 0.724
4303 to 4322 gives 3.22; 0.763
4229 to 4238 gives 0.23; 0.829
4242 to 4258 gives 0.16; 0.855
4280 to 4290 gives 0.91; 0.813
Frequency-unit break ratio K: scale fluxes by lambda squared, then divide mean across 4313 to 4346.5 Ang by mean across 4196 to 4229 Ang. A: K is 1.17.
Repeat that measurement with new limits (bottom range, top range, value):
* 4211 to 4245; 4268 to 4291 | 1.01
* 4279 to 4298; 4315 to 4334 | 1.19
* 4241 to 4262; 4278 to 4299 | 0.95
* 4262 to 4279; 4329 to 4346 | 1.08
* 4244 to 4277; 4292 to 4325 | 0.90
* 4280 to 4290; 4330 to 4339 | 1.17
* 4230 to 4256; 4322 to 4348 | 1.13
